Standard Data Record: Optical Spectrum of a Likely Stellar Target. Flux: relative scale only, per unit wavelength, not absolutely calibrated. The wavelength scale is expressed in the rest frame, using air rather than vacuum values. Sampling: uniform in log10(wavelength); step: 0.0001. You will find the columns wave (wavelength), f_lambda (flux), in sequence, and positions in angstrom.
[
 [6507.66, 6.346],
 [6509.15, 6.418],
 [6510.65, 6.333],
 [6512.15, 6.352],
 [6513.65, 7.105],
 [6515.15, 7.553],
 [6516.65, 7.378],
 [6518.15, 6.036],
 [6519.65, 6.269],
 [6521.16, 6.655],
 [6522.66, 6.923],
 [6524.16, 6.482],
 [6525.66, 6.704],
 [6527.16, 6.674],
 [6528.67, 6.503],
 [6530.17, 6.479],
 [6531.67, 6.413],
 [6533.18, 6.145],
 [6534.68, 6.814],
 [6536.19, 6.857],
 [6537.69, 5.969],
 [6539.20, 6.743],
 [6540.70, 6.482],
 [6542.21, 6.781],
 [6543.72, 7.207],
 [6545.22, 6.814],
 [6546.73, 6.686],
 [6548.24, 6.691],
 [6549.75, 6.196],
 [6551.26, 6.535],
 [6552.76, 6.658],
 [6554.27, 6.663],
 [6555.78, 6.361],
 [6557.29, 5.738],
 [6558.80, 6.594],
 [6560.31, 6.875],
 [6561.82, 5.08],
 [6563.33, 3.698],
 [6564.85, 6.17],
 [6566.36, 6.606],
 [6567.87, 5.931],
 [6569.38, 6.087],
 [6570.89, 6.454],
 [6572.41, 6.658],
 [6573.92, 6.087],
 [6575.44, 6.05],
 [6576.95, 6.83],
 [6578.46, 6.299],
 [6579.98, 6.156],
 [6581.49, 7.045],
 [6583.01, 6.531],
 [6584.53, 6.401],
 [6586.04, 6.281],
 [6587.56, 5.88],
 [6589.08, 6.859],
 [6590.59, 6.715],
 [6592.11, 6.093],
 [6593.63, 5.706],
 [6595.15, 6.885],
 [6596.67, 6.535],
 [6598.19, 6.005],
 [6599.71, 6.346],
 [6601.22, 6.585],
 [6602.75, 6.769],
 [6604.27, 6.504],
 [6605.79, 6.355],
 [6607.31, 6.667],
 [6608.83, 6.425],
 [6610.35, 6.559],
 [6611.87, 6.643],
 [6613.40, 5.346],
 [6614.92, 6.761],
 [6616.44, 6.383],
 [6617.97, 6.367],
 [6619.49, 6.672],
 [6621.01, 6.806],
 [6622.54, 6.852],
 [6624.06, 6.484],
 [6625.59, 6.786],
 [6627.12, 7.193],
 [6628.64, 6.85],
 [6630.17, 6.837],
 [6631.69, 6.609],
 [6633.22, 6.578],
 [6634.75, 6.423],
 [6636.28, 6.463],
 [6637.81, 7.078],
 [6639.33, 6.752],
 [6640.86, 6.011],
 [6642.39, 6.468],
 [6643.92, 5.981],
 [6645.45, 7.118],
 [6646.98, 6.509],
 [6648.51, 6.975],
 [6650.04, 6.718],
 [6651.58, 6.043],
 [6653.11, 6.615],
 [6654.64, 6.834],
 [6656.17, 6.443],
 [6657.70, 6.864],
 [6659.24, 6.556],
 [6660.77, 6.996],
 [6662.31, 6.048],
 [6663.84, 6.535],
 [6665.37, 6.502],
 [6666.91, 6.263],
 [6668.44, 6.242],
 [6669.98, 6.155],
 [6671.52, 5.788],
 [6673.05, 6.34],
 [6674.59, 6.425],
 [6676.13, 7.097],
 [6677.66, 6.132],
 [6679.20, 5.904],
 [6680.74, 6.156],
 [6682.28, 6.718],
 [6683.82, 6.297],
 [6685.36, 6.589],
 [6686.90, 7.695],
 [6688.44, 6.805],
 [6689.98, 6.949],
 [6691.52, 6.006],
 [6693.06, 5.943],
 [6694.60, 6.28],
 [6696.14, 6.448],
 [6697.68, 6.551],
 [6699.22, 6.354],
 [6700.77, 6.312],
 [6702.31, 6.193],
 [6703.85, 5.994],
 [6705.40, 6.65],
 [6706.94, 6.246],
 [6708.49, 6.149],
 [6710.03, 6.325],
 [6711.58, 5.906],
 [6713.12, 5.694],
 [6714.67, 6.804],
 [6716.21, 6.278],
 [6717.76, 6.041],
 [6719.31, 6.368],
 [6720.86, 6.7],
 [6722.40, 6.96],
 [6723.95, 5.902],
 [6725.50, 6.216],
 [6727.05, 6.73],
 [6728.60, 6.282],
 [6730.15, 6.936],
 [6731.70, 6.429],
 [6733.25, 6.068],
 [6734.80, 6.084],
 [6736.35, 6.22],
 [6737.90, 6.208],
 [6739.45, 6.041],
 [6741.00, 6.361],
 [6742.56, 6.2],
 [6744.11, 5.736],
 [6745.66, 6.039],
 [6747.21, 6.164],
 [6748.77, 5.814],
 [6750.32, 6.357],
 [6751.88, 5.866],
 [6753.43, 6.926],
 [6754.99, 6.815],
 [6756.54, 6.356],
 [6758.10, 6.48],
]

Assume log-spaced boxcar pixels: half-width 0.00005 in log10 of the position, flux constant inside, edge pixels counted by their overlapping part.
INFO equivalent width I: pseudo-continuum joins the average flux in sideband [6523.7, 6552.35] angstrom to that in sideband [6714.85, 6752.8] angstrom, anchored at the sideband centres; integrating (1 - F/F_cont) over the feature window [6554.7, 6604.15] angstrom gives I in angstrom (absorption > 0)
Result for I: 1.9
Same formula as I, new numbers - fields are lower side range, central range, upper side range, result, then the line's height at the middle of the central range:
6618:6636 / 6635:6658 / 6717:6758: 0.2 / 6.64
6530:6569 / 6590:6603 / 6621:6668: 0.2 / 6.48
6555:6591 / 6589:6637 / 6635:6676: -1.3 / 6.35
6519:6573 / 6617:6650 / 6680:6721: -1.4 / 6.39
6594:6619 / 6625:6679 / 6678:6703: -0.8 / 6.44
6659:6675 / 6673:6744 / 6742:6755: -1.2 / 6.26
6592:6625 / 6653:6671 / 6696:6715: -0.4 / 6.35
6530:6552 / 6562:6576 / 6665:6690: 1.3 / 6.56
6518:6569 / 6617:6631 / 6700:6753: -0.9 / 6.33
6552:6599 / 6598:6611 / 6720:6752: -0.5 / 6.26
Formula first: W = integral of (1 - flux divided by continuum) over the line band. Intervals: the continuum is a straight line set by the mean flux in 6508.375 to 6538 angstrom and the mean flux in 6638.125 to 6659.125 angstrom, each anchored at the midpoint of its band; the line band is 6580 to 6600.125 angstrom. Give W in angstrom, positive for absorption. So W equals 0.6 angstrom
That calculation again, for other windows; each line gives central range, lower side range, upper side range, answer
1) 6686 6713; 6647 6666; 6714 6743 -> 0.29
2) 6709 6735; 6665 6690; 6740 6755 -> -0.21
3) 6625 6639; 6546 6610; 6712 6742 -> -0.95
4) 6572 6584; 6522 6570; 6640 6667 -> -0.03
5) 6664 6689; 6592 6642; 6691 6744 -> -0.23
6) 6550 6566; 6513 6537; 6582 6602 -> 1.17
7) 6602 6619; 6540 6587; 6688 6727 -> -0.27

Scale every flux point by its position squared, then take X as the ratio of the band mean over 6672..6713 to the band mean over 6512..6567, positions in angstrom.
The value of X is 1.03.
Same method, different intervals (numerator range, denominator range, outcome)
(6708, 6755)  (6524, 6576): 1.04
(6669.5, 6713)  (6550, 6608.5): 1.04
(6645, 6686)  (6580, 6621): 1.02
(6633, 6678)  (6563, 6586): 1.07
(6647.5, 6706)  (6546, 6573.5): 1.08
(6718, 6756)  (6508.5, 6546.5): 1.01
